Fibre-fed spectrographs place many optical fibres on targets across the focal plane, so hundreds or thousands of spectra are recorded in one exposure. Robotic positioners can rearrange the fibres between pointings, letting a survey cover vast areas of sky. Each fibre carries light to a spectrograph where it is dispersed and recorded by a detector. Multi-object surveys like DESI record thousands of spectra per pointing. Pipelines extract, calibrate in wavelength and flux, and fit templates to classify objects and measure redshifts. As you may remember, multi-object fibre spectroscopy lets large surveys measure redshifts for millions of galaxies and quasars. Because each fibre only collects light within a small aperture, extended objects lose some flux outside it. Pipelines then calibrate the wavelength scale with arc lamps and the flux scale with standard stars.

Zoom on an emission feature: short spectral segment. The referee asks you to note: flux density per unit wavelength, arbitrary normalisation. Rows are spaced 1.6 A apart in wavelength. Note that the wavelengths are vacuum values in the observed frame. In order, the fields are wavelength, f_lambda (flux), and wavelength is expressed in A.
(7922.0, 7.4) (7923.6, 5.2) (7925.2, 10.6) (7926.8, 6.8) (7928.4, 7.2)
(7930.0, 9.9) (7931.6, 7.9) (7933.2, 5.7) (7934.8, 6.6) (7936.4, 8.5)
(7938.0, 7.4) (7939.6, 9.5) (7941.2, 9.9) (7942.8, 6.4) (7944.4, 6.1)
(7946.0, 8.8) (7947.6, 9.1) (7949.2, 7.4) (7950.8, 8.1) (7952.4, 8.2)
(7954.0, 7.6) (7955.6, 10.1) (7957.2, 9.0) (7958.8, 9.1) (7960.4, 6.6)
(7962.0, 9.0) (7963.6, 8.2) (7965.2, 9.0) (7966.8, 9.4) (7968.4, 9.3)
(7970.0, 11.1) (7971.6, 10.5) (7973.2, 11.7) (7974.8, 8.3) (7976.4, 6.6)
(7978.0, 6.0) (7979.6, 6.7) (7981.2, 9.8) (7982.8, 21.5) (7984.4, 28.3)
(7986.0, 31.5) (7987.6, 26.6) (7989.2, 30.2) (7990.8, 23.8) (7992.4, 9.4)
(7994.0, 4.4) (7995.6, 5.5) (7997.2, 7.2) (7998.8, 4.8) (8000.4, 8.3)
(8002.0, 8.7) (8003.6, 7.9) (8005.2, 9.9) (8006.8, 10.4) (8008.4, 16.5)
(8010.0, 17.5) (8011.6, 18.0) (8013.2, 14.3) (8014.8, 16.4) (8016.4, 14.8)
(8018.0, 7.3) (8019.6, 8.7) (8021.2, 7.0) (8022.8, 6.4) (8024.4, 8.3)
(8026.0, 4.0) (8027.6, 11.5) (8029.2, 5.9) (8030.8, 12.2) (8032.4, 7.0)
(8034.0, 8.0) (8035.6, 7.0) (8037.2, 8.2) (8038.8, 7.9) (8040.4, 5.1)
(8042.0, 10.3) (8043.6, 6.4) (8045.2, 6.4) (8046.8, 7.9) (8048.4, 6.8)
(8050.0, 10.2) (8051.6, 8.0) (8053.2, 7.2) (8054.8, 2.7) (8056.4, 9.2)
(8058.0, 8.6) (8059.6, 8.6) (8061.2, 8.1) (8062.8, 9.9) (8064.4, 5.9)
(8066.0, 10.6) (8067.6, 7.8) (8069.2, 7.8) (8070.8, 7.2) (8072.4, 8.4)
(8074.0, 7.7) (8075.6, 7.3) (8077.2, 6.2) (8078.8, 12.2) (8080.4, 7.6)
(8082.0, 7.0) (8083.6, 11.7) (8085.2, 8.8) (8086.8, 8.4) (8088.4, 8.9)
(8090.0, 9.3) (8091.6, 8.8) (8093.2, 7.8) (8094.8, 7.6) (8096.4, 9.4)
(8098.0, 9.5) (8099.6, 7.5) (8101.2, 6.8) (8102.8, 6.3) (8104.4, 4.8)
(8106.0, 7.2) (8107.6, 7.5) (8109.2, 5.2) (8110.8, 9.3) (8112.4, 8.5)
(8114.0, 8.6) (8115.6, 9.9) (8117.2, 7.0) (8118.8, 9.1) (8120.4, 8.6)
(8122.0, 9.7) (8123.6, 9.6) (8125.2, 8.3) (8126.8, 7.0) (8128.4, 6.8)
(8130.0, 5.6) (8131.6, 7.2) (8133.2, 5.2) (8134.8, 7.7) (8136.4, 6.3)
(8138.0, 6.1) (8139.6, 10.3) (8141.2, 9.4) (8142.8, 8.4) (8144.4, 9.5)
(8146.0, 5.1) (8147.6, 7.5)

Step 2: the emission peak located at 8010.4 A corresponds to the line [N II]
